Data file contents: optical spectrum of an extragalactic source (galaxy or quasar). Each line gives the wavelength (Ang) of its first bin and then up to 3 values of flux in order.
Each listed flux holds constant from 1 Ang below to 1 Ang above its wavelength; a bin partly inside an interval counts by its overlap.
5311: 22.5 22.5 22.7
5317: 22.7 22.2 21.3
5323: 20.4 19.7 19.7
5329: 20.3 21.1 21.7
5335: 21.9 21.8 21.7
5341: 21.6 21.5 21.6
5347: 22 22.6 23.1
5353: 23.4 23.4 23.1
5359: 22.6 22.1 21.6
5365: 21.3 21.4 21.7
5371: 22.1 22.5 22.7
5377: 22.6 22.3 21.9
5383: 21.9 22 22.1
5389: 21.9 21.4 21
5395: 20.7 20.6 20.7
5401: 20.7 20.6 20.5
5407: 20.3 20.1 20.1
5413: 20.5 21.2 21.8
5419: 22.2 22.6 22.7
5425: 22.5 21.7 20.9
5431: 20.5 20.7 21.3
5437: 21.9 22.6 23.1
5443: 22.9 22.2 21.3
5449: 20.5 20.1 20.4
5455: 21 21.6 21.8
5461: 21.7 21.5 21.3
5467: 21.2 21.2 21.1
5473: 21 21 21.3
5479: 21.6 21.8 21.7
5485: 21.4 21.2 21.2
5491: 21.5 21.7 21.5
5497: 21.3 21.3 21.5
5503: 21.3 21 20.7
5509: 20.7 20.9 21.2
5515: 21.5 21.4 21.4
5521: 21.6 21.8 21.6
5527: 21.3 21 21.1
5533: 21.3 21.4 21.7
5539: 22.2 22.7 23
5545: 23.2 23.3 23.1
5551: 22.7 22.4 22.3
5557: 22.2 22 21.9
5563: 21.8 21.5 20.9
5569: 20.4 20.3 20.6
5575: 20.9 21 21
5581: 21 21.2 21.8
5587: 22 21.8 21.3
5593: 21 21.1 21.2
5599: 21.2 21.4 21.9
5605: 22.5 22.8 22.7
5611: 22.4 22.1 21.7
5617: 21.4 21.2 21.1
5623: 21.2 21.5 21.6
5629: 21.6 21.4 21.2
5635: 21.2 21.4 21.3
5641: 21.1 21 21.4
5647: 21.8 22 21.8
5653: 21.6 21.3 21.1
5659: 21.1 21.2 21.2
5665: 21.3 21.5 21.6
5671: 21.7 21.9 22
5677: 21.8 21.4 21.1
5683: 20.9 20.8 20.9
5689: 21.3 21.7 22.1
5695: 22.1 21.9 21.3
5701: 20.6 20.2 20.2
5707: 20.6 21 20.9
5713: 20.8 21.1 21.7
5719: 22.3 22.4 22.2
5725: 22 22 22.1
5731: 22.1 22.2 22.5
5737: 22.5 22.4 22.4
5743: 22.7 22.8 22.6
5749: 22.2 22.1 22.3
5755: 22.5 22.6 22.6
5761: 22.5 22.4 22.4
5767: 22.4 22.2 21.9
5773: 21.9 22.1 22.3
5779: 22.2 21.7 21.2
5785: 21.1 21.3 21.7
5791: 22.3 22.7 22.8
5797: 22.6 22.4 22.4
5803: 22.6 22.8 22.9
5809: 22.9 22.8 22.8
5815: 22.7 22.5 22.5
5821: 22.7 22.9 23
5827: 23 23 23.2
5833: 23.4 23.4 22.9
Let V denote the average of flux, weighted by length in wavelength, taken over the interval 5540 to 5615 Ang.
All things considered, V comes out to 21.8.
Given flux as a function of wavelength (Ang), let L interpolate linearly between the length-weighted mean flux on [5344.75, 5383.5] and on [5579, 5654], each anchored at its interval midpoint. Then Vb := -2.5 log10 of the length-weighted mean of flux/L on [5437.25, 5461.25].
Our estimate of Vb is 0.02 mag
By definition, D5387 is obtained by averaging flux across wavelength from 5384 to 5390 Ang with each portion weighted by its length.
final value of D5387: 22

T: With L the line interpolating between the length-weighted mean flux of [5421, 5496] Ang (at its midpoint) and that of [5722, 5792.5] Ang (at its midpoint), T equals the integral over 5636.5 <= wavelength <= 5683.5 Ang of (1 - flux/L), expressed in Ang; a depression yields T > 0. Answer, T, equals 1.1 Ang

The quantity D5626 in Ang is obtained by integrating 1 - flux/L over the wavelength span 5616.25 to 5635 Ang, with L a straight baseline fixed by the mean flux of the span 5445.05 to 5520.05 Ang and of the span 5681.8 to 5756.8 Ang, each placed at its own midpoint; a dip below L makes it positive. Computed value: 0.2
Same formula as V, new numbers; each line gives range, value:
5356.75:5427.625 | 21.6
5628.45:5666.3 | 21.4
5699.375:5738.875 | 21.6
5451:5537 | 21.3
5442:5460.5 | 21.3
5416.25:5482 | 21.5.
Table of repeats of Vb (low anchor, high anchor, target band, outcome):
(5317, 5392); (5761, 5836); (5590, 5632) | 0.03 mag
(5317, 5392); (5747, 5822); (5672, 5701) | 0.04 mag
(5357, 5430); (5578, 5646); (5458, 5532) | 0.01 mag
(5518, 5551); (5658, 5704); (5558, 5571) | 0.03 mag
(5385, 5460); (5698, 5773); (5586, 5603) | 0.01 mag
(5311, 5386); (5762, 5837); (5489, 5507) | 0.04 mag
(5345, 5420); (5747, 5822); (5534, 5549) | -0.03 mag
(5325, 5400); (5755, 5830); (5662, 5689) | 0.04 mag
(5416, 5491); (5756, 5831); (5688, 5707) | 0.05 mag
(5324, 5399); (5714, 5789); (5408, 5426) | 0.02 mag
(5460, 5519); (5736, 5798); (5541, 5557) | -0.06 mag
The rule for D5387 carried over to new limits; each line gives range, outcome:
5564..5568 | 21.2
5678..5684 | 21.1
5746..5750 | 22.4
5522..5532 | 21.4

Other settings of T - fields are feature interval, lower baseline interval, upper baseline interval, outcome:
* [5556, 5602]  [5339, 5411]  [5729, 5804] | 1.52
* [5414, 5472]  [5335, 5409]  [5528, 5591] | 0.51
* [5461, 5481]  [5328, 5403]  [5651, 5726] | 0.36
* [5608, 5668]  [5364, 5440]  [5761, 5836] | 1.59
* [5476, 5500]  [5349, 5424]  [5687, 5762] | 0.34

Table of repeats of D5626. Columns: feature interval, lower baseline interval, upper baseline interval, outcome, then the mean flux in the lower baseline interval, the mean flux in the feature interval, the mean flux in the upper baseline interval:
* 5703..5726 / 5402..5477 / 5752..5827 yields 0.9 Ang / 21.3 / 21.3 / 22.4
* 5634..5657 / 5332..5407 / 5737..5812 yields 0.8 Ang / 21.8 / 21.4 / 22.3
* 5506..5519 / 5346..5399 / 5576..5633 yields 0.4 Ang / 22.1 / 21.1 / 21.6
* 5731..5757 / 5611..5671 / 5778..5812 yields -0.5 Ang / 21.4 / 22.4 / 22.3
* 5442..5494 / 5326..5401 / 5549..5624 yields 0.8 Ang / 21.8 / 21.4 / 21.6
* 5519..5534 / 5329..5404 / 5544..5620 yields 0.2 Ang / 21.8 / 21.4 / 21.7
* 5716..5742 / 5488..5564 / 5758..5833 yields 0.0 Ang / 21.7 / 22.2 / 22.4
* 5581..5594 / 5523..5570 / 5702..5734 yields 0.2 Ang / 22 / 21.5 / 21.5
